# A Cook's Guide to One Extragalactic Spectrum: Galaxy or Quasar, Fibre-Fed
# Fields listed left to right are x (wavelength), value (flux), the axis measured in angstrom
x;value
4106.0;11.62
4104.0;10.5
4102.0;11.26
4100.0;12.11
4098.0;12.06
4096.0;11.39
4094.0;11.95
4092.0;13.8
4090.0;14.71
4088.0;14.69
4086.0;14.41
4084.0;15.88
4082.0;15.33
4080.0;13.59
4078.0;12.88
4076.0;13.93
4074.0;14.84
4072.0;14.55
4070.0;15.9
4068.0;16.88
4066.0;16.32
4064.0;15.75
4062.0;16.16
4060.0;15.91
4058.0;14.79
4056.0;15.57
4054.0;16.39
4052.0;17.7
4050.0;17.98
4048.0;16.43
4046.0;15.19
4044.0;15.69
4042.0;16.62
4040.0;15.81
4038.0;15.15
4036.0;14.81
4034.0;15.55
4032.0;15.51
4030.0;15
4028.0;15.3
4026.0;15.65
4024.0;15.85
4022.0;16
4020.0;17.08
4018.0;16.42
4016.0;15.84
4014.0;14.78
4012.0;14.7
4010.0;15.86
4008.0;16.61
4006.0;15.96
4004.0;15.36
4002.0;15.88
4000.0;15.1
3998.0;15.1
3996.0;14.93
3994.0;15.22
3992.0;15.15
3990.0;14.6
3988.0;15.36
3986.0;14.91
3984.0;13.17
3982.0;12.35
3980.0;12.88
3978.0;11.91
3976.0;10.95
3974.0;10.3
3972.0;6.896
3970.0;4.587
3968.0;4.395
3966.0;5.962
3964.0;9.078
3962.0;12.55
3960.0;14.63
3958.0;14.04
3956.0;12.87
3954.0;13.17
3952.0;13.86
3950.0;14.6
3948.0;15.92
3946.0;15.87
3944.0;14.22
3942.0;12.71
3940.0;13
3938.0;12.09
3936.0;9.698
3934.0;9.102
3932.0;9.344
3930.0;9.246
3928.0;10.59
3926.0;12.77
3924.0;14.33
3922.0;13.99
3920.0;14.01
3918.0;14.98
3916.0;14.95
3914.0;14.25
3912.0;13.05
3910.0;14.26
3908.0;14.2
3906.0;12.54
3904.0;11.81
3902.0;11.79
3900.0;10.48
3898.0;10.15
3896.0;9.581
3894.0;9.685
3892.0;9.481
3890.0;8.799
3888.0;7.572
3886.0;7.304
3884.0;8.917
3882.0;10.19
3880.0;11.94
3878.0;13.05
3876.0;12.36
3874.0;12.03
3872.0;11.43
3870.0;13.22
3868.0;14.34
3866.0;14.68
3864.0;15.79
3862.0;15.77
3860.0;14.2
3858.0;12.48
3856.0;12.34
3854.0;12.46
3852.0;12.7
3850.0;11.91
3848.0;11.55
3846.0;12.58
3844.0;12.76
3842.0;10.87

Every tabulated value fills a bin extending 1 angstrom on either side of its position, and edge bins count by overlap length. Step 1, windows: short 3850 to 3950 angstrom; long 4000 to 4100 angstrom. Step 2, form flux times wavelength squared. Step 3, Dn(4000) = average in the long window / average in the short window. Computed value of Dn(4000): 1.3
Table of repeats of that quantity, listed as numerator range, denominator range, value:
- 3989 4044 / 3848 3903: 1.44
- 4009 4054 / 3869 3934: 1.46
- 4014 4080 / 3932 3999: 1.33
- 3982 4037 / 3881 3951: 1.35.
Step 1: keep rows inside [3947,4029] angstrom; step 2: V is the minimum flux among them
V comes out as 4.395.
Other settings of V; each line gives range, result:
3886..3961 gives 7.304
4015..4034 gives 15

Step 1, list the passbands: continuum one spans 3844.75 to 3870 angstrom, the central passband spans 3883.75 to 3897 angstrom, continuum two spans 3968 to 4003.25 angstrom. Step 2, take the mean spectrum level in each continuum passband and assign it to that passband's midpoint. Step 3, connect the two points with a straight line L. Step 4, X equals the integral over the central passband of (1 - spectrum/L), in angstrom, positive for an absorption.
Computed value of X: 4.5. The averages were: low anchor 13.4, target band 8.75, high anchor 12.7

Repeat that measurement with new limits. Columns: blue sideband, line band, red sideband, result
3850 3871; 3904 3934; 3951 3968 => -1.0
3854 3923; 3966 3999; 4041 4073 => 5.9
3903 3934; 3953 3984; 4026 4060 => 7.7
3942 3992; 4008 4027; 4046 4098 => -3.2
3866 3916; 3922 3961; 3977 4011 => 1.0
